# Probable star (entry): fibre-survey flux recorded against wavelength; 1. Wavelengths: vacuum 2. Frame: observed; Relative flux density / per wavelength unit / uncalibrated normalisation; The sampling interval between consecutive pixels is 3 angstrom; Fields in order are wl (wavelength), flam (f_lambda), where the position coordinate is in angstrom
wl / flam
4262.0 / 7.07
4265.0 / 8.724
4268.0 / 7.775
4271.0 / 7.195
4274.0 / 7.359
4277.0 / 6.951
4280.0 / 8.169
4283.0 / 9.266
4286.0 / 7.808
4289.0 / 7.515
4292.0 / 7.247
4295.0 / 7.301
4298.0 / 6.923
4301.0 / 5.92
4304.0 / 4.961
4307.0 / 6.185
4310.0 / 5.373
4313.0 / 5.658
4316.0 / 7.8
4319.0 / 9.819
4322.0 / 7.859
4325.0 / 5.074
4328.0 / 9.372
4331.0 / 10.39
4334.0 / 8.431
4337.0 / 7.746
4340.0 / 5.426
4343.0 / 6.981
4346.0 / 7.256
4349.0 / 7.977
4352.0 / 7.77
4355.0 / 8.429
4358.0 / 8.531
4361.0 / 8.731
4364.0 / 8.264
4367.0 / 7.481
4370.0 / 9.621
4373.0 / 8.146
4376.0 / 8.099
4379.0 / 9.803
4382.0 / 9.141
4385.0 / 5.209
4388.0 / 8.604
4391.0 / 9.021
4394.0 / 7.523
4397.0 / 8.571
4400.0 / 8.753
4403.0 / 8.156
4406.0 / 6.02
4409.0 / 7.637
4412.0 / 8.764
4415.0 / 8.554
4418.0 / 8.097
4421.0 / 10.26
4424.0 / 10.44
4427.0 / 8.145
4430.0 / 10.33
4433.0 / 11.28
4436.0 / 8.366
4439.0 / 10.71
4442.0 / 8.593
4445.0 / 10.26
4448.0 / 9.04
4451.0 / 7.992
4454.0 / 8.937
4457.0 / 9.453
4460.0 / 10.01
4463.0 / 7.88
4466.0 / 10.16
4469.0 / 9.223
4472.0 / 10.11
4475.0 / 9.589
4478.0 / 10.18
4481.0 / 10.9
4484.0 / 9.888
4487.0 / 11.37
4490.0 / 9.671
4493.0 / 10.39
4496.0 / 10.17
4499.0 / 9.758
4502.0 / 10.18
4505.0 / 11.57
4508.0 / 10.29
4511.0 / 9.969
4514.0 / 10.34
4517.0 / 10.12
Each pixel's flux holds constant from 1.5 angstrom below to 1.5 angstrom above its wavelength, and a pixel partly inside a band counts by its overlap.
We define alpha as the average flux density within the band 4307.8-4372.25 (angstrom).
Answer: 7.8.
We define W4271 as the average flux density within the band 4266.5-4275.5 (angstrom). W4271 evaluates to 7.44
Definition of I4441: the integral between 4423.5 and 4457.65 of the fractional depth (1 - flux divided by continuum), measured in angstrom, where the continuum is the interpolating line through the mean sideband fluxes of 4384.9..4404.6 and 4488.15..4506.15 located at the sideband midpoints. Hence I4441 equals -1.2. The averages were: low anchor 8.16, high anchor 10.3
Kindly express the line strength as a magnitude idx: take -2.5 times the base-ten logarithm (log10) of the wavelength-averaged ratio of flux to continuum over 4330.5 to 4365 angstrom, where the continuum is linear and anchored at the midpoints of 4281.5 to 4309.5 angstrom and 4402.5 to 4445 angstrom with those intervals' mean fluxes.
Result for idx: -0.02 mag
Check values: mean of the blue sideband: 6.96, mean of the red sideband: 9.02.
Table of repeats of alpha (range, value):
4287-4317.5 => 6.51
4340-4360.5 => 7.69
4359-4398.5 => 8.33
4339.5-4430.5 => 8.26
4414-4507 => 9.74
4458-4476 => 9.49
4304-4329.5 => 7.01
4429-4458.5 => 9.48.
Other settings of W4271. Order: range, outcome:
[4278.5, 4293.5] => 8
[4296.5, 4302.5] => 6.42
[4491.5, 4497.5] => 10.3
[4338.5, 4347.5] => 6.55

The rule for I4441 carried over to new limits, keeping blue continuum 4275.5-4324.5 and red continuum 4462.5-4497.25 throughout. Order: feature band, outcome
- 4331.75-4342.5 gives 0.4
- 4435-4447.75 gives -0.1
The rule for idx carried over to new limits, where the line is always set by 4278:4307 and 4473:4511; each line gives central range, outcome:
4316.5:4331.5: -0.09 mag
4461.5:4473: 0.07 mag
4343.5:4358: 0.03 mag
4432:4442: -0.04 mag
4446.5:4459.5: 0.09 mag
